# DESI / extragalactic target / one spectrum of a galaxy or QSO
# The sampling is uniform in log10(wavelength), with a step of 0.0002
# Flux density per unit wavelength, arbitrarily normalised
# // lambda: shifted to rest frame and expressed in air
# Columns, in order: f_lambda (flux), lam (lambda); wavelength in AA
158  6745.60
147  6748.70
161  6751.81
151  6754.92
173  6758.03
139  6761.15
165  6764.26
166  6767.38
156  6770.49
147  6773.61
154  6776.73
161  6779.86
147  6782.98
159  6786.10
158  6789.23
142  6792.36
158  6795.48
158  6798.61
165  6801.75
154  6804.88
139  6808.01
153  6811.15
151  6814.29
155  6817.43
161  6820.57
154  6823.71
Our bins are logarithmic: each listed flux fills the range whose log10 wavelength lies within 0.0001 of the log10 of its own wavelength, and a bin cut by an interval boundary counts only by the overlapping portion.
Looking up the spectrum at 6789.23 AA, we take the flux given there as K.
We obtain 158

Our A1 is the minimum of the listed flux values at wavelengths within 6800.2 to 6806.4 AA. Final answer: 154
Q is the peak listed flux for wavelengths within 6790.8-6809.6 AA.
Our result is 165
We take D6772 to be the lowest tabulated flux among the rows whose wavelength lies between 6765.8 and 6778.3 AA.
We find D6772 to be 147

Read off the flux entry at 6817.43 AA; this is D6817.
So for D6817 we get 155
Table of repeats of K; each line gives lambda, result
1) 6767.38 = 166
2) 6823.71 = 154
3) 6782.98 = 147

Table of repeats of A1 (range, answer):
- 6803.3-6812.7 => 139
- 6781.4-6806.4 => 142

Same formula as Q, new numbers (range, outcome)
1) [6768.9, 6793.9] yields 161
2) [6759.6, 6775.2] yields 166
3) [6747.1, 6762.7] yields 173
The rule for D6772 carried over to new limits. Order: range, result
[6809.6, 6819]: 151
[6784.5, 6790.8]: 158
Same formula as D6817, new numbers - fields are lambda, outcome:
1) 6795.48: 158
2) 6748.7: 147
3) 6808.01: 139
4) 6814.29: 151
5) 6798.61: 158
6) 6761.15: 139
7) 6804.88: 154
